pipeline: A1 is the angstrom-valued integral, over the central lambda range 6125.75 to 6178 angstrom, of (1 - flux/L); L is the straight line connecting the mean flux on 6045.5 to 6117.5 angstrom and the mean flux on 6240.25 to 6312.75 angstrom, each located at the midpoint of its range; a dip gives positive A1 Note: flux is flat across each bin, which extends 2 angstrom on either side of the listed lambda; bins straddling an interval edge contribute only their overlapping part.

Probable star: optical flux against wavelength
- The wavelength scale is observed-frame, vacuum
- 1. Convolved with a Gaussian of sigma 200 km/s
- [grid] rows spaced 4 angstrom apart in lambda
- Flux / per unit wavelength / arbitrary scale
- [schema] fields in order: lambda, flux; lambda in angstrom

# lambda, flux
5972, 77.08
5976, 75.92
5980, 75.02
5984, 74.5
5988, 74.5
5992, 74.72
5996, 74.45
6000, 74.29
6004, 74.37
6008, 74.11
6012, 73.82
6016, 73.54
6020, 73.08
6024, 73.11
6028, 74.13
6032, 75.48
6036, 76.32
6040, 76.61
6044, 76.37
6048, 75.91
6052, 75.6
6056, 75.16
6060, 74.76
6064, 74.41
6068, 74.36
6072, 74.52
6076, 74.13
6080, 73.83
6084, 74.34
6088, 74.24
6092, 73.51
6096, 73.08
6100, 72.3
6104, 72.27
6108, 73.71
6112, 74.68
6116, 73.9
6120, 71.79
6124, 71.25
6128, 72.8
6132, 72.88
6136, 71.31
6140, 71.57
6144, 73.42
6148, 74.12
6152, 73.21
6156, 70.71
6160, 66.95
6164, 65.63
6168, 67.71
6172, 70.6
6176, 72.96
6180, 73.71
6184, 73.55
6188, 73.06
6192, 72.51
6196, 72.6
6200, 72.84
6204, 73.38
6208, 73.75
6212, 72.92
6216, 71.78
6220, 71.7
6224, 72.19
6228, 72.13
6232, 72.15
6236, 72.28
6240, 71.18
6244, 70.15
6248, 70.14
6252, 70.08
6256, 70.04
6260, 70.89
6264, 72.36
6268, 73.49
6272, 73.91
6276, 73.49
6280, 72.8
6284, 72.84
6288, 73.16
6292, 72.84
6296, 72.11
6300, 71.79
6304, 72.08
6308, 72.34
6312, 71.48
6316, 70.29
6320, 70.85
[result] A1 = 1.6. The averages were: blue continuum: 74.2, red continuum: 72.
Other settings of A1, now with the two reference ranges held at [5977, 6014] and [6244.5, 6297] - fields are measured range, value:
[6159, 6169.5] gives 0.91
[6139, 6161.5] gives 0.42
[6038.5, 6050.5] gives -0.36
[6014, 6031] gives 0.15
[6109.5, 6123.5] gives 0.04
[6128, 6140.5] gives 0.20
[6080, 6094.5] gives -0.06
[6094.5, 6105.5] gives 0.15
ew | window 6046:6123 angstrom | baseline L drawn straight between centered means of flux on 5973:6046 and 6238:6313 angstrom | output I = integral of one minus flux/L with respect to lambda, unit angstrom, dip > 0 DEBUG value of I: 0.0 angstrom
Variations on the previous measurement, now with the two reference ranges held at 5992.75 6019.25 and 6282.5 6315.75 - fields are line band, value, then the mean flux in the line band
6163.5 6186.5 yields 0.6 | 71.1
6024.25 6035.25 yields -0.1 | 74.7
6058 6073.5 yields -0.2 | 74.5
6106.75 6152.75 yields 0.3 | 72.9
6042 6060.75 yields -0.5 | 75.6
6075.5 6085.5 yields -0.1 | 74.1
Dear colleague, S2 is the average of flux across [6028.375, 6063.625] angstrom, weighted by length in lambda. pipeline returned 75.6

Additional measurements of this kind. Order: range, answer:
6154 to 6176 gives 68.7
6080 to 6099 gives 73.7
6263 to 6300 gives 73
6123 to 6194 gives 71.6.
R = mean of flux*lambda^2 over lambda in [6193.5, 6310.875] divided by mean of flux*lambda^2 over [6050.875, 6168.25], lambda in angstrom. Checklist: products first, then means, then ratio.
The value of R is 1.04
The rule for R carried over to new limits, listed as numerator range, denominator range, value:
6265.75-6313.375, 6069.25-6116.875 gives 1.05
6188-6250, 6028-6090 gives 1.01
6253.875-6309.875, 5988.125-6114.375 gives 1.05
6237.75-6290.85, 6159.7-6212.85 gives 1.03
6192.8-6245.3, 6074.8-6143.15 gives 1.03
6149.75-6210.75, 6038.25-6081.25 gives 0.99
